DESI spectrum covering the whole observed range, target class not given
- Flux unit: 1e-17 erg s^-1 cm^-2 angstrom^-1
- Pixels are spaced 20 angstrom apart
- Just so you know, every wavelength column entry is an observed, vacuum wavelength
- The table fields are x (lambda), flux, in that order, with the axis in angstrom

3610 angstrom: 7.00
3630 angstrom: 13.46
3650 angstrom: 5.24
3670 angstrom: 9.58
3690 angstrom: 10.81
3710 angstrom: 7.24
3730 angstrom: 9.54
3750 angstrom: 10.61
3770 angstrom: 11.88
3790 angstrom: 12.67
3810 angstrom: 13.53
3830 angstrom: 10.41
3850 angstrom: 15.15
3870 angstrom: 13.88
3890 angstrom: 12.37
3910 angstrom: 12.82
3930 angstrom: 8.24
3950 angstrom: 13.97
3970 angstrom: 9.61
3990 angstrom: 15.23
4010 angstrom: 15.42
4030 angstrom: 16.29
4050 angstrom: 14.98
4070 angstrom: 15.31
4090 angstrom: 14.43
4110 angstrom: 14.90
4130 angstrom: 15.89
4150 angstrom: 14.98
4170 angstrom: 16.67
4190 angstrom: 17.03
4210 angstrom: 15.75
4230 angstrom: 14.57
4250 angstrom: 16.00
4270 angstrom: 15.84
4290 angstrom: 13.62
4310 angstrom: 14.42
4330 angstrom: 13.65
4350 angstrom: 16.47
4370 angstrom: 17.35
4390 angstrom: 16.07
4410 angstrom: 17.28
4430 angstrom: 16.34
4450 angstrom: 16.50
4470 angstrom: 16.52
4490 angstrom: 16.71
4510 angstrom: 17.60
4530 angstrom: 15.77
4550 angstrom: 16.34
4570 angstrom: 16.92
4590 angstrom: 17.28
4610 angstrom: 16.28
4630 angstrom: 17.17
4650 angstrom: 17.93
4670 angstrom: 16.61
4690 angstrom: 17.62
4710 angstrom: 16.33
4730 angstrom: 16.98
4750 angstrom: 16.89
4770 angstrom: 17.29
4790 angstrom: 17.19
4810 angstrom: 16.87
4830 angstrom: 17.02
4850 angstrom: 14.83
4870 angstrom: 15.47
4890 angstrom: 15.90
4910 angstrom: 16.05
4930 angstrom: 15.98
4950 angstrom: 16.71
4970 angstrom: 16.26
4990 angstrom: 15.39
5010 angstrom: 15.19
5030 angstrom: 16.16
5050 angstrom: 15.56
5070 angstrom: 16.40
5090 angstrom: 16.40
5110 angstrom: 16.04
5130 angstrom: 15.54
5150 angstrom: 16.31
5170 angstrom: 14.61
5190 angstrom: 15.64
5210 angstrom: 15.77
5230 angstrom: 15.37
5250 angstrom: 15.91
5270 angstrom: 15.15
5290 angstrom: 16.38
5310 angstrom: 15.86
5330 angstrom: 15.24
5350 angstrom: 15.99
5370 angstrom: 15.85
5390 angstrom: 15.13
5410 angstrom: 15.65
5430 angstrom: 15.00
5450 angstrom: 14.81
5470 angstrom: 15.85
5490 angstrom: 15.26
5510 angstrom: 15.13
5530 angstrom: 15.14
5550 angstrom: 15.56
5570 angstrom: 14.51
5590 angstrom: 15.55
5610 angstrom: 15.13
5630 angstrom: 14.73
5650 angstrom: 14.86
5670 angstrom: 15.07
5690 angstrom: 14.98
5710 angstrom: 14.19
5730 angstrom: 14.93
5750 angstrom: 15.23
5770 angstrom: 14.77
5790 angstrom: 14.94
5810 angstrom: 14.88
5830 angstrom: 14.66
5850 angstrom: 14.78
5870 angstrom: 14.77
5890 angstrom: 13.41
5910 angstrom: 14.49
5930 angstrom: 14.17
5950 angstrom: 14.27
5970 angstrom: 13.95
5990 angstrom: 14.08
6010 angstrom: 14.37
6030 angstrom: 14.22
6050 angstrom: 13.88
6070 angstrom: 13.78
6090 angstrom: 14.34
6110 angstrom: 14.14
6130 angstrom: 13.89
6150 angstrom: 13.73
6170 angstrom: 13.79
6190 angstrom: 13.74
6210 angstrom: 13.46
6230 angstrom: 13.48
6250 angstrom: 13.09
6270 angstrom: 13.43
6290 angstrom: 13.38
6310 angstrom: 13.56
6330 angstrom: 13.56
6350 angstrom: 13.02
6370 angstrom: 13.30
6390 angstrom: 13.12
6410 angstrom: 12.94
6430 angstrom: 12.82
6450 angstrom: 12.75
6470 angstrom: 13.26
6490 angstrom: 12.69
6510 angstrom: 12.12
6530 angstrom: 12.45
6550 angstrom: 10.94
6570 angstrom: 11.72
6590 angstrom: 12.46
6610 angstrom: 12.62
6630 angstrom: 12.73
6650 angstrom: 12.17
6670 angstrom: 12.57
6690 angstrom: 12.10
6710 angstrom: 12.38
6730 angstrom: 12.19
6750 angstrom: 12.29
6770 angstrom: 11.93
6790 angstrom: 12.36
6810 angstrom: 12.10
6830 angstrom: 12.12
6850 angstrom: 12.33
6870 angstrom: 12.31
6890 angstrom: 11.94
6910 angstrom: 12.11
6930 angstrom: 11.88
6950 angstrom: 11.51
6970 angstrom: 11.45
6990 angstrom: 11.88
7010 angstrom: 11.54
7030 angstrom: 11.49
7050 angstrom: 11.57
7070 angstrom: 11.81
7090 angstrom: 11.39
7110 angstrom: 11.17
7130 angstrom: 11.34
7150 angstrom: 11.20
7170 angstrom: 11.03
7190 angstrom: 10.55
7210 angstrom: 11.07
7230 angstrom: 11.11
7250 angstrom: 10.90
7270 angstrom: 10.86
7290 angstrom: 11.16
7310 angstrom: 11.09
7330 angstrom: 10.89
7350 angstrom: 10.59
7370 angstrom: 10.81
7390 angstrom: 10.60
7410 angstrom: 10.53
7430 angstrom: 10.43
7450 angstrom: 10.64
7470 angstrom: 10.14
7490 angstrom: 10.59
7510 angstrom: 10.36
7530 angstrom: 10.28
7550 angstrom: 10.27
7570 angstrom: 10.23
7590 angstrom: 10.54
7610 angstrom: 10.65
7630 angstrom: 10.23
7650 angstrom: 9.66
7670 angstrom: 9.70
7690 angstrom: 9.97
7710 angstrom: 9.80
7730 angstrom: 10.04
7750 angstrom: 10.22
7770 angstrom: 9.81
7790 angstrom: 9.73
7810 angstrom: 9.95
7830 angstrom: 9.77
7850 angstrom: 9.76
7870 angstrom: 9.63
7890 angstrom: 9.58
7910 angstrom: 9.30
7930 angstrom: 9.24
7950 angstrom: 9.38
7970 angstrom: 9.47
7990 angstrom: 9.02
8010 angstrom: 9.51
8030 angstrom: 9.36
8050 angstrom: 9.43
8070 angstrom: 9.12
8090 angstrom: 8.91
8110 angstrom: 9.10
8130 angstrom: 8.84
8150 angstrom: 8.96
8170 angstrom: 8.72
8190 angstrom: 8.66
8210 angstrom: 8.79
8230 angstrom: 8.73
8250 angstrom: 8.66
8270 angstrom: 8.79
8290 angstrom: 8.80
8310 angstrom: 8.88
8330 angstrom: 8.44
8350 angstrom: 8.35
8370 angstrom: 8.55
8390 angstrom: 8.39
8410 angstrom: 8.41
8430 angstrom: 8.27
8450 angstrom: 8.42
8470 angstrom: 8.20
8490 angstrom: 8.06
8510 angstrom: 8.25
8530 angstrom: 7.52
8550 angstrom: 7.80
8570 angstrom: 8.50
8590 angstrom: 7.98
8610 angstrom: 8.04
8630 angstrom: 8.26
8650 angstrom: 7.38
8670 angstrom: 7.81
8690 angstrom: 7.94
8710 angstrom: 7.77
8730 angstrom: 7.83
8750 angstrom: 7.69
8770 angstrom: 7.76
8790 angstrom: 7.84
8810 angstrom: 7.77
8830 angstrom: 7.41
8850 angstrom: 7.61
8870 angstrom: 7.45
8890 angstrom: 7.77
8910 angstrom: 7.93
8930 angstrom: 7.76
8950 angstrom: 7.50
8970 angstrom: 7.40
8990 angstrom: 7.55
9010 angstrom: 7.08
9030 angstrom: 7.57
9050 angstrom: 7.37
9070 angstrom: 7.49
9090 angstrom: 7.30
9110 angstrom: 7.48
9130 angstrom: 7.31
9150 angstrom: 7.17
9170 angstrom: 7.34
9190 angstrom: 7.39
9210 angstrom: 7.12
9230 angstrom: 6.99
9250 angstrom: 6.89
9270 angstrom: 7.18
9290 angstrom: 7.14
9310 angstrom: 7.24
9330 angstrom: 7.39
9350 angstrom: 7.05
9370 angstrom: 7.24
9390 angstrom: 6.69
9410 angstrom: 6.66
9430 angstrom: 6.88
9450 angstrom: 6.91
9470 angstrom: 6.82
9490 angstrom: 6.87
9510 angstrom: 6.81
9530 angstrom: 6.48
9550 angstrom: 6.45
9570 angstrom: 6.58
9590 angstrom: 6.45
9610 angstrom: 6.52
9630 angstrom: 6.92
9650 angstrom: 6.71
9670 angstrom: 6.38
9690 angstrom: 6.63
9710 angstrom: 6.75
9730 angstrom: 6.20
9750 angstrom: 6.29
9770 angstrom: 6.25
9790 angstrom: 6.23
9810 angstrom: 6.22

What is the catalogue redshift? 0.00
